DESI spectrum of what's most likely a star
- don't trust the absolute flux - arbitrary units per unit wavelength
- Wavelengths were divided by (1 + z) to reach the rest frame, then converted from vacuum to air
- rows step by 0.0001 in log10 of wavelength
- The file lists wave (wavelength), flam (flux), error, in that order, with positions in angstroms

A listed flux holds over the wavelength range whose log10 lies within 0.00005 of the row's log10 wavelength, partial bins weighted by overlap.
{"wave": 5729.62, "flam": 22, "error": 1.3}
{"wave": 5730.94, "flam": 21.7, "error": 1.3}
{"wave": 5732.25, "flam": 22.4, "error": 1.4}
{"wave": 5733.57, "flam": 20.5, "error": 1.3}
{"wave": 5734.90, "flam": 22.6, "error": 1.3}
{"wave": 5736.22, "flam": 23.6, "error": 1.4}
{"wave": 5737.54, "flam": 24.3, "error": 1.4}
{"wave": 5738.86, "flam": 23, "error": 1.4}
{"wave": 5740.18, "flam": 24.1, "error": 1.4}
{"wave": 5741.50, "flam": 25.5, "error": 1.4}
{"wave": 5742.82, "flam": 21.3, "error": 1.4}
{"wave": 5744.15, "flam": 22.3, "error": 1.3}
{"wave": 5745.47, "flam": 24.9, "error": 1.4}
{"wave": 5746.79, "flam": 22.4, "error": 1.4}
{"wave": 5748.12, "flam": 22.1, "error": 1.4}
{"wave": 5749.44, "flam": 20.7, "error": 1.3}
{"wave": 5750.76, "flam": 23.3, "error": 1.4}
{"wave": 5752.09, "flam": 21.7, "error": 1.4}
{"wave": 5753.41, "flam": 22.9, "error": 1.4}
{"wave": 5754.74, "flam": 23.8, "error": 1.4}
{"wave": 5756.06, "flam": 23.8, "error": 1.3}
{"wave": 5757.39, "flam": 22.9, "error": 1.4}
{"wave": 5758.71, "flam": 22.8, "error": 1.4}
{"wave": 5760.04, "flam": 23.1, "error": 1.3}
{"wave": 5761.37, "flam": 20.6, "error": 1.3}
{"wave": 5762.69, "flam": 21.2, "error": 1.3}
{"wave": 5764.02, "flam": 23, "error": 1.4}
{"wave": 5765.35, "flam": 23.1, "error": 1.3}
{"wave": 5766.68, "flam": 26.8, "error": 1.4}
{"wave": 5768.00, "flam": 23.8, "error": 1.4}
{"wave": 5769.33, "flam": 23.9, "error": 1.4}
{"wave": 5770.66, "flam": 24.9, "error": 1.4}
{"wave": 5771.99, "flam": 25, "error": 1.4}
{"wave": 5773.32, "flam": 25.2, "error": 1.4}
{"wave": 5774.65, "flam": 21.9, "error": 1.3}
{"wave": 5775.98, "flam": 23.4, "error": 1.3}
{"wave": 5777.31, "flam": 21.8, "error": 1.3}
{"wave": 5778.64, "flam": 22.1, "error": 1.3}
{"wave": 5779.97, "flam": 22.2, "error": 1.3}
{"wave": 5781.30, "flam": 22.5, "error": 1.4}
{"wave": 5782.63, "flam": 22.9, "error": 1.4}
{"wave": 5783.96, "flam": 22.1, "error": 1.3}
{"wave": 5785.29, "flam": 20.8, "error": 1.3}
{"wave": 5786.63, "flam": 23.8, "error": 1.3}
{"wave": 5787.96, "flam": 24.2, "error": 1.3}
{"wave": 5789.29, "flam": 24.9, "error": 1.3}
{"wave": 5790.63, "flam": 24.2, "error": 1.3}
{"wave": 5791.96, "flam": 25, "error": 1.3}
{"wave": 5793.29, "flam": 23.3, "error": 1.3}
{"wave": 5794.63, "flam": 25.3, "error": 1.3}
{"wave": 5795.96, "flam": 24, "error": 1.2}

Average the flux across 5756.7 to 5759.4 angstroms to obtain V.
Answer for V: 22.8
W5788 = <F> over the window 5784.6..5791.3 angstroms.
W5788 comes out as 23.6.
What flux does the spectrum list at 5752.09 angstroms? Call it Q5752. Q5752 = 21.7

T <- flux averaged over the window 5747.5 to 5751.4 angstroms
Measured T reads 22.1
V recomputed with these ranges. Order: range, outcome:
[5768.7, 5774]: 24.7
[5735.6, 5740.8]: 23.8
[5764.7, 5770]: 24.4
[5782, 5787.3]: 22.4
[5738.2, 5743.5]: 23.5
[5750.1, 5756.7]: 23.1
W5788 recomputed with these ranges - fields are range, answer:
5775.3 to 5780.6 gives 22.4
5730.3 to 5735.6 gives 21.8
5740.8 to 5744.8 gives 23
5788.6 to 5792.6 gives 24.7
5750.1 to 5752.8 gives 22.5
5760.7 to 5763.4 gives 20.9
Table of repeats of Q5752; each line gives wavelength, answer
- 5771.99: 25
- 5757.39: 22.9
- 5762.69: 21.2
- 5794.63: 25.3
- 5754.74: 23.8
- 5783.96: 22.1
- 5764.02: 23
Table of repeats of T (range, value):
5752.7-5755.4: 23.3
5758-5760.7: 23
